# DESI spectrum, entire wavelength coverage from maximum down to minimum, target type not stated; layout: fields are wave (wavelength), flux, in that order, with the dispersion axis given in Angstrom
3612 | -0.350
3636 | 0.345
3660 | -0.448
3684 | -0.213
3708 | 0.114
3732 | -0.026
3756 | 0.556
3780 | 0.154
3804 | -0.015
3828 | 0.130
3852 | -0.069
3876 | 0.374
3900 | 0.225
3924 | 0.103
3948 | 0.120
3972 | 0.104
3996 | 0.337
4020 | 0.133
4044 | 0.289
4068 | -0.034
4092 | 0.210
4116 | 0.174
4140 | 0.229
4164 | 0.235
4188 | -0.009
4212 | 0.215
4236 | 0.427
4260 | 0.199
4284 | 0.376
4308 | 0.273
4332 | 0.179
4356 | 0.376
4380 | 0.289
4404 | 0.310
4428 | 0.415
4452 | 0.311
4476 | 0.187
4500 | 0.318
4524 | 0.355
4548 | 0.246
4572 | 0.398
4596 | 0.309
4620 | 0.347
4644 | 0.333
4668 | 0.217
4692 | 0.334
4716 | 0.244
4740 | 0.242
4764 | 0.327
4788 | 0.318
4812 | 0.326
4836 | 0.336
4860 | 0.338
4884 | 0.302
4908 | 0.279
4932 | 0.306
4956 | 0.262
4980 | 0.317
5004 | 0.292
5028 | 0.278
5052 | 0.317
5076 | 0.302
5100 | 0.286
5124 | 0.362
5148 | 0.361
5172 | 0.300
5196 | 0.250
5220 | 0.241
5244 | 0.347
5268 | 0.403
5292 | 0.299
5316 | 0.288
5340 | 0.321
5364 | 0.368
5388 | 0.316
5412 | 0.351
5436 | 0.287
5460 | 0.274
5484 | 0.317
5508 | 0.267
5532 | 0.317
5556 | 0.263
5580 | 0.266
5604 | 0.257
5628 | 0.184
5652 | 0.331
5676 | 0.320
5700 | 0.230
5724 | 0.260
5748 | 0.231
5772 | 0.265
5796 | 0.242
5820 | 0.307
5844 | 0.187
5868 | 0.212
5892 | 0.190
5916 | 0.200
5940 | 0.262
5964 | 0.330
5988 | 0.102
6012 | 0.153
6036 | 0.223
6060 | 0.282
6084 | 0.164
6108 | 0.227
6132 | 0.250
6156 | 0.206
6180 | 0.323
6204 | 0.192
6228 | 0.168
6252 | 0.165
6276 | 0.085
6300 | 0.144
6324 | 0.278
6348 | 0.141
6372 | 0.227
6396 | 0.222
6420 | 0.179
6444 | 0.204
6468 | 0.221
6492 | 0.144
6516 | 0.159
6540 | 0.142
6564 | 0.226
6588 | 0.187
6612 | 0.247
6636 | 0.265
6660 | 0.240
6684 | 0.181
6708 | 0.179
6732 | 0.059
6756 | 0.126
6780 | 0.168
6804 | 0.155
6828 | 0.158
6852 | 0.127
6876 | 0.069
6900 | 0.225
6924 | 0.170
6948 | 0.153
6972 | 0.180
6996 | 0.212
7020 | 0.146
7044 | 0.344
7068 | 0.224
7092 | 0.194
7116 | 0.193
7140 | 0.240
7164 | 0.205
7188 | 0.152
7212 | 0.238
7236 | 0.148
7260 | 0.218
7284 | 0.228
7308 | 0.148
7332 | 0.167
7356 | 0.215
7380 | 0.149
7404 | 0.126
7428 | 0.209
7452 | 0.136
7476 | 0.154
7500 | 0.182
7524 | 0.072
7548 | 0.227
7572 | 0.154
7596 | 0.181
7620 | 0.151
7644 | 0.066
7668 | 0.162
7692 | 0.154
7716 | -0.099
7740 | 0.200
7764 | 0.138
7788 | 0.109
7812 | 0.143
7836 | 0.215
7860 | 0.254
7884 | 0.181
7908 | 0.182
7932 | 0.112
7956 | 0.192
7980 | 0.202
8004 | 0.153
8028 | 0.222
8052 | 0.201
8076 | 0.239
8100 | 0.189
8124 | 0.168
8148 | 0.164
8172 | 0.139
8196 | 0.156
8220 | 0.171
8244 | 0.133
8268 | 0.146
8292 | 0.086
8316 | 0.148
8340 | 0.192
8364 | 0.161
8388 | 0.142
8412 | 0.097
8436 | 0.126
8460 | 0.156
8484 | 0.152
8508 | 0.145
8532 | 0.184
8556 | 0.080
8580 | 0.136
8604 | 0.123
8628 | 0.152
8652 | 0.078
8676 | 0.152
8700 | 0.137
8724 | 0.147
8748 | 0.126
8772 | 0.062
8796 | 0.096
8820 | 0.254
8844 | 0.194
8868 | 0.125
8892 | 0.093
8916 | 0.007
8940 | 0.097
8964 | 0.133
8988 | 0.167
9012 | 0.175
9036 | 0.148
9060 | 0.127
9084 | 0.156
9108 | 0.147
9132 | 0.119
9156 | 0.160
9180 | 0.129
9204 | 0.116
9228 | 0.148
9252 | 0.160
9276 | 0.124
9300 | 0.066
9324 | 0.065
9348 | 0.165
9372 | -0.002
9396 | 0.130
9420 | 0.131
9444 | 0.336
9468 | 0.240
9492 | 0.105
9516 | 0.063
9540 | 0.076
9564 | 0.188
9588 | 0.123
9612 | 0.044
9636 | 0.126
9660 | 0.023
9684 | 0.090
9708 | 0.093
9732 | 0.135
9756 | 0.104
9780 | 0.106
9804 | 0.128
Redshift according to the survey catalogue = 0.072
